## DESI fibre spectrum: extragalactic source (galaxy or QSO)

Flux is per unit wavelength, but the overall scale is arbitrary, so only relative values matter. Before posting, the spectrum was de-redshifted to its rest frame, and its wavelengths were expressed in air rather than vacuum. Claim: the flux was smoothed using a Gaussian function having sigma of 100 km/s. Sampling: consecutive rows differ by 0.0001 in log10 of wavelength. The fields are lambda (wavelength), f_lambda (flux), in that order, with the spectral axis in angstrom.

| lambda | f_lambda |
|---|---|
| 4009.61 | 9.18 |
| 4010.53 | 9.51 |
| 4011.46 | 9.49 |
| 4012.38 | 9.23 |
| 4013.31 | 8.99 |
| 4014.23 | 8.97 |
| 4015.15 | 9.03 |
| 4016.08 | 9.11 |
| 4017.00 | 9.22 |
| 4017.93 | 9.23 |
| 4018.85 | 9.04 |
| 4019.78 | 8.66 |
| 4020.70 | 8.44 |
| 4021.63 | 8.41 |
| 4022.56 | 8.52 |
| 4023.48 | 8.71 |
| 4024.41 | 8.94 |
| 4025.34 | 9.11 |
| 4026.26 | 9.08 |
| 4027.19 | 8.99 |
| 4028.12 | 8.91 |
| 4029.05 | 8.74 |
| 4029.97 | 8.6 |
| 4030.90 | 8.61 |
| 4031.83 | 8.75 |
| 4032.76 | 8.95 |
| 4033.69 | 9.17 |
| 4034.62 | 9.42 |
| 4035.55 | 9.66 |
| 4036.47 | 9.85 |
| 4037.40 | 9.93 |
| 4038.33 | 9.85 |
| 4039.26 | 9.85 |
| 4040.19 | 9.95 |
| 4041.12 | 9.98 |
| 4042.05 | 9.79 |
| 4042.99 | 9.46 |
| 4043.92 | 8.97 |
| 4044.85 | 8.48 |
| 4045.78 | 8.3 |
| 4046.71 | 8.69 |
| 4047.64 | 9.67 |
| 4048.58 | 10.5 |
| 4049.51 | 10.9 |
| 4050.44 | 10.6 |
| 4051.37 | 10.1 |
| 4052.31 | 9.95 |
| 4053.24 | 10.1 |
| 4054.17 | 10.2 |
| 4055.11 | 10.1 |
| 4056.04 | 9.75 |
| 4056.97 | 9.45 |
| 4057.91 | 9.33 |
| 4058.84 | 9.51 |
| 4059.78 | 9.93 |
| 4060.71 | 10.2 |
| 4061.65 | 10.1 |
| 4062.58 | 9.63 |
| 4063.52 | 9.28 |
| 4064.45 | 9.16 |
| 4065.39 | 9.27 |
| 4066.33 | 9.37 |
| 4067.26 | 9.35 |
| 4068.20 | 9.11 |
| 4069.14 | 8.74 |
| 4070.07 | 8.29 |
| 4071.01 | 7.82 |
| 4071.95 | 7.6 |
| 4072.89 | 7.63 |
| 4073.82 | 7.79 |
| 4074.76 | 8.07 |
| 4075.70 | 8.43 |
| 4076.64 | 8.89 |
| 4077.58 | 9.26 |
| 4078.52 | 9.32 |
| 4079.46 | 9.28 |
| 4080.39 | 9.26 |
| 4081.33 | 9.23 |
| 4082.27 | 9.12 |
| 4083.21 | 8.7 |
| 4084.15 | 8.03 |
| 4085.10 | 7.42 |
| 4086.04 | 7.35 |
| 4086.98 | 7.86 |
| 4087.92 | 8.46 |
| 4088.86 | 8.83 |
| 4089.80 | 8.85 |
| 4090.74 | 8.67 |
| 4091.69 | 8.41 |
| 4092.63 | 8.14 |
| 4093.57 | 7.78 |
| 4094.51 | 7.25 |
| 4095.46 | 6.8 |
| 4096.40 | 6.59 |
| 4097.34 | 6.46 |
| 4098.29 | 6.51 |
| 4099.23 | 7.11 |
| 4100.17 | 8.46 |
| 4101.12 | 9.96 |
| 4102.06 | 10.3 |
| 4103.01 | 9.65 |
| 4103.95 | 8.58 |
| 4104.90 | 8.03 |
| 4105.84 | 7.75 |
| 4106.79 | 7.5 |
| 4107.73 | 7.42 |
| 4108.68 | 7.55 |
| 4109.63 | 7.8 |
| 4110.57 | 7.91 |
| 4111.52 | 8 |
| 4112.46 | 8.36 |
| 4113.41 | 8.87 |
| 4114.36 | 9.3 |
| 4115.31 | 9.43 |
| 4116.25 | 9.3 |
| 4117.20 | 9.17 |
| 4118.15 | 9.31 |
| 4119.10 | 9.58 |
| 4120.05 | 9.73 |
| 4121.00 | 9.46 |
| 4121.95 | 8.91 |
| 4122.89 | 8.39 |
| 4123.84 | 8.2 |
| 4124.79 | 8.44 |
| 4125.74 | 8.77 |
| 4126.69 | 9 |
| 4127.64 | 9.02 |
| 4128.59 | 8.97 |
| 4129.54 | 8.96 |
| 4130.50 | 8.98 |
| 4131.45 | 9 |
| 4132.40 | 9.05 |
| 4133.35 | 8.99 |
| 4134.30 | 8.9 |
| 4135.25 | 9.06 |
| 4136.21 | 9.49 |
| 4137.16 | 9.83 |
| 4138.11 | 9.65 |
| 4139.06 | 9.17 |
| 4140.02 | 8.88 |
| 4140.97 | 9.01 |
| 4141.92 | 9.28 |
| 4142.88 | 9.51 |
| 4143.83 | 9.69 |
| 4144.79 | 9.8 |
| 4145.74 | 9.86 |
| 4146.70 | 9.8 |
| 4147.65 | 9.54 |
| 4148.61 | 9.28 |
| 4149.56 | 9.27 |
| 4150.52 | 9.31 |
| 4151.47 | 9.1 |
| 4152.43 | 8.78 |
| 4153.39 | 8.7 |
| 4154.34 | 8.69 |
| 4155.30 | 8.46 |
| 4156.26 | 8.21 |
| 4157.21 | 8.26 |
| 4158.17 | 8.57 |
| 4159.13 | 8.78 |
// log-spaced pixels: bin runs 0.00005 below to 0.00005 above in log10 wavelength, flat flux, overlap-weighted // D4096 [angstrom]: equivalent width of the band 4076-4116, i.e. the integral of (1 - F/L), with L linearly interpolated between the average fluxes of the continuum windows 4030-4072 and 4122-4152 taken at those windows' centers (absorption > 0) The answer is 4.3 angstrom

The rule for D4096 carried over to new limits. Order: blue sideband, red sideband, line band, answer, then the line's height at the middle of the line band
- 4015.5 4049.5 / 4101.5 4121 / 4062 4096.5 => 1.6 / 8.89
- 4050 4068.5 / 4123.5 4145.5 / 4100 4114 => 1.4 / 9.35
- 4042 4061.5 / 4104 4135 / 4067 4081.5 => 1.2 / 9.37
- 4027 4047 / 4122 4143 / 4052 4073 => -0.3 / 9.17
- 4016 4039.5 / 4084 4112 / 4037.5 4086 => -3.9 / 8.54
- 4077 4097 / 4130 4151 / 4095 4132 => 1.3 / 8.81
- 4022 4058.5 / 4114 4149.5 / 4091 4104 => 1.8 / 9.29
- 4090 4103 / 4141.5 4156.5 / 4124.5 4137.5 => -0.4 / 8.78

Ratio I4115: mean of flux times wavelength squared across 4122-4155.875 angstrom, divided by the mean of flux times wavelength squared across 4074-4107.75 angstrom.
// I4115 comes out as 1.1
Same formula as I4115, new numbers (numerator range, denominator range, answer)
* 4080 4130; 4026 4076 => 0.93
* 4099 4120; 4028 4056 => 0.94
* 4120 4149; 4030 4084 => 1.03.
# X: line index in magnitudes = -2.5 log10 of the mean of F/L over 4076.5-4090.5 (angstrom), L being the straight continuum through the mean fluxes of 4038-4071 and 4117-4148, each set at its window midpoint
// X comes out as 0.093 mag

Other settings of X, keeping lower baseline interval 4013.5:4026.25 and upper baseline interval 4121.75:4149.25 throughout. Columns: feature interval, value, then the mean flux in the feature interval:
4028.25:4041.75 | -0.05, 9.38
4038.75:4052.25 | -0.08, 9.66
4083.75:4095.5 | 0.13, 8.03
